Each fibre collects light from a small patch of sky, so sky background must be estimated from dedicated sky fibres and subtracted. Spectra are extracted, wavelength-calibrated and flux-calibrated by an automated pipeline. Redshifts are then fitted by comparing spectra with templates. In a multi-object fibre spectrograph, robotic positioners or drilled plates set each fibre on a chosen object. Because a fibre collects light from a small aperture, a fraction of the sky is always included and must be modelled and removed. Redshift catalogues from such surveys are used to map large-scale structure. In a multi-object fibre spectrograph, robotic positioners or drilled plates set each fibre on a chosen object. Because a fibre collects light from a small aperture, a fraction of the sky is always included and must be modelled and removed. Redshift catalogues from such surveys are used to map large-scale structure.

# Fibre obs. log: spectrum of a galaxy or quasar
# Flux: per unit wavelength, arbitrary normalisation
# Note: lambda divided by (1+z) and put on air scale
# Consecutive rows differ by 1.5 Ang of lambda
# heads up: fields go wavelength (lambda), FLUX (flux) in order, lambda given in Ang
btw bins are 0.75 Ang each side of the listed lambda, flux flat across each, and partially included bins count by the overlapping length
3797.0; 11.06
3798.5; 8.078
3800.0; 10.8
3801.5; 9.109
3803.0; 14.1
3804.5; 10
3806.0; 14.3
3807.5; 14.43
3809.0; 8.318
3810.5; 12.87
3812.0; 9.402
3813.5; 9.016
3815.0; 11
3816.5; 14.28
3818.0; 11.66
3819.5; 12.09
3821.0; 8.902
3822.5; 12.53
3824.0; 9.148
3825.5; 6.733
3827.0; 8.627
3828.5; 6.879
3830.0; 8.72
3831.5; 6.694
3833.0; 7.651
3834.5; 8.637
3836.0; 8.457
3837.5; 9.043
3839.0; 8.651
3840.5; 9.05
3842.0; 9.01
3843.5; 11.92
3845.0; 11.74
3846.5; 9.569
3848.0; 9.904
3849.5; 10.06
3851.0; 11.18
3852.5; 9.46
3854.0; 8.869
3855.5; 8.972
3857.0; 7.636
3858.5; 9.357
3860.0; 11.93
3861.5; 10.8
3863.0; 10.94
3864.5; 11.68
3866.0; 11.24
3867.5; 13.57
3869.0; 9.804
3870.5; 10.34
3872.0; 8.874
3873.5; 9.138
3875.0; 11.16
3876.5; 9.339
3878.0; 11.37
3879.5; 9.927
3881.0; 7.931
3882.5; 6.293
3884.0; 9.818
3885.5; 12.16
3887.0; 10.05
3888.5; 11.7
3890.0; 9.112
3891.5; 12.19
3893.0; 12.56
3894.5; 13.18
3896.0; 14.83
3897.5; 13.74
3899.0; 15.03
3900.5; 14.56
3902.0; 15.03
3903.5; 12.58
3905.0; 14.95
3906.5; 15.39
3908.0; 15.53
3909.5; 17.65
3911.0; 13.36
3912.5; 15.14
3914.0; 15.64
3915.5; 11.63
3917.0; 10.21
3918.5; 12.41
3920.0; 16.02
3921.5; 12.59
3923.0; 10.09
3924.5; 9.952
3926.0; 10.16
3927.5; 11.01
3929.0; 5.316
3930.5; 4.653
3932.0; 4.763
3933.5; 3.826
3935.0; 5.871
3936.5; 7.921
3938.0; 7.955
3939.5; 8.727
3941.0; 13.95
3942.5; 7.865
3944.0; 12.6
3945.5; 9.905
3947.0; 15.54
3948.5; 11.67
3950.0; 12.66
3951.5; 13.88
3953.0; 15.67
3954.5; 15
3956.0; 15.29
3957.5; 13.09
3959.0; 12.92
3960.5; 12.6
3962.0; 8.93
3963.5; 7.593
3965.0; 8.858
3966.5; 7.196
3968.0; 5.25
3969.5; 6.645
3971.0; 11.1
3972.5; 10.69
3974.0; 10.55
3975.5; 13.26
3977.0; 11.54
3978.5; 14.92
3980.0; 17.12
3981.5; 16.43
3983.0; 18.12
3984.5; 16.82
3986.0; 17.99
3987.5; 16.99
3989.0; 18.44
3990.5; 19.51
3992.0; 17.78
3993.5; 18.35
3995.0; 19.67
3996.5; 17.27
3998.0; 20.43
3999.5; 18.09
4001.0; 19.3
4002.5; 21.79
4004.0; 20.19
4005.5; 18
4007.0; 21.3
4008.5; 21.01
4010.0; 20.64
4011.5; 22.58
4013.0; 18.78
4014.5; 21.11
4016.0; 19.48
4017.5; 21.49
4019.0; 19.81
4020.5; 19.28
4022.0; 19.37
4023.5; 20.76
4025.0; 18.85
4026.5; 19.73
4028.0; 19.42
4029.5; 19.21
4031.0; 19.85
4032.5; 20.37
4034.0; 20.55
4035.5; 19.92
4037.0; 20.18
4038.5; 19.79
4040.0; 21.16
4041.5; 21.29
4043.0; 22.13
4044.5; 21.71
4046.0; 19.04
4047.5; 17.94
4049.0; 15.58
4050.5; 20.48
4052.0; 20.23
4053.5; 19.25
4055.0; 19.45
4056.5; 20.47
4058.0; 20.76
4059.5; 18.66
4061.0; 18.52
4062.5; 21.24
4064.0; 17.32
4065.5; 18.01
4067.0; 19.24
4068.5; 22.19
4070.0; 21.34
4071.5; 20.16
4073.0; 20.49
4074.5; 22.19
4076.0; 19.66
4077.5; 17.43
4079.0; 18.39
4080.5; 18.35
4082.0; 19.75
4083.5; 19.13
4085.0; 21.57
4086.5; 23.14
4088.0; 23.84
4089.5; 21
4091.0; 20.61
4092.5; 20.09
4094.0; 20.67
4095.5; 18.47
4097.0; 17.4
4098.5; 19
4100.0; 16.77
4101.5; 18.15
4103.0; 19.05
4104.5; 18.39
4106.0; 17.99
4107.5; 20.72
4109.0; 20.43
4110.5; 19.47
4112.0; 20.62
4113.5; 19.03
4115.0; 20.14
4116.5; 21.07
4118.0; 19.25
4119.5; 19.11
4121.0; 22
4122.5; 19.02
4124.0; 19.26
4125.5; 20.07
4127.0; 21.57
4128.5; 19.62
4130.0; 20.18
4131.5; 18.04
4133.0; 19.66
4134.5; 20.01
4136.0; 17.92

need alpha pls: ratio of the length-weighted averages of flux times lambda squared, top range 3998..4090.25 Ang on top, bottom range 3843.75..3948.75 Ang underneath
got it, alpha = 2.0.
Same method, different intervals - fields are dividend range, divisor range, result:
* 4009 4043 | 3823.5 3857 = 2.46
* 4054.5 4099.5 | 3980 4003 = 1.13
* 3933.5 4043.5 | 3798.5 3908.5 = 1.59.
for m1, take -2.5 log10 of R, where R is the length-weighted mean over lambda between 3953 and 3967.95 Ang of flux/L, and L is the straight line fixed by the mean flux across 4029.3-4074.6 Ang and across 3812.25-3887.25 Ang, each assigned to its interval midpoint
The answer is 0.34 mag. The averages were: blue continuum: 9.83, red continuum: 19.9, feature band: 11.2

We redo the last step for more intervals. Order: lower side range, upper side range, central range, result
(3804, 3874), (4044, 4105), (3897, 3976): 0.21 mag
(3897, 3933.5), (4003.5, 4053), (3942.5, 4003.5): 0.15 mag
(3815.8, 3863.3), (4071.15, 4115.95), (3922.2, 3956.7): 0.32 mag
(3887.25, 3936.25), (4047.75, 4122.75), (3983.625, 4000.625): -0.18 mag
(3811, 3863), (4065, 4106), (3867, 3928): 0.01 mag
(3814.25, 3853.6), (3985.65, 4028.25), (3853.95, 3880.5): 0.13 mag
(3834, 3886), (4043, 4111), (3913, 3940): 0.33 mag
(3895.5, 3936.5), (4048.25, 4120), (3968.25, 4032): -0.13 mag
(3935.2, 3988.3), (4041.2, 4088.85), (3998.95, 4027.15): -0.25 mag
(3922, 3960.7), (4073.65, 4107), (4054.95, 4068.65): -0.09 mag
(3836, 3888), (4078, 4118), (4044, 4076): -0.09 mag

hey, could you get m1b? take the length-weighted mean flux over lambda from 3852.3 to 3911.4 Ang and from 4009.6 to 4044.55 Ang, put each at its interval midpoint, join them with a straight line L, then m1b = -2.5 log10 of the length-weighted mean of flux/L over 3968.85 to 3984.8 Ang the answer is 0.28 mag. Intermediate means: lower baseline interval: 11.6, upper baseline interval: 20.3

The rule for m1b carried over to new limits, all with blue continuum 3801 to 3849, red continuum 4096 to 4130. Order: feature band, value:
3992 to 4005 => -0.220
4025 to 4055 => -0.163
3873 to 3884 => 0.254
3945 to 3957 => 0.033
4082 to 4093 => -0.143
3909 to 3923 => -0.045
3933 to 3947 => 0.447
